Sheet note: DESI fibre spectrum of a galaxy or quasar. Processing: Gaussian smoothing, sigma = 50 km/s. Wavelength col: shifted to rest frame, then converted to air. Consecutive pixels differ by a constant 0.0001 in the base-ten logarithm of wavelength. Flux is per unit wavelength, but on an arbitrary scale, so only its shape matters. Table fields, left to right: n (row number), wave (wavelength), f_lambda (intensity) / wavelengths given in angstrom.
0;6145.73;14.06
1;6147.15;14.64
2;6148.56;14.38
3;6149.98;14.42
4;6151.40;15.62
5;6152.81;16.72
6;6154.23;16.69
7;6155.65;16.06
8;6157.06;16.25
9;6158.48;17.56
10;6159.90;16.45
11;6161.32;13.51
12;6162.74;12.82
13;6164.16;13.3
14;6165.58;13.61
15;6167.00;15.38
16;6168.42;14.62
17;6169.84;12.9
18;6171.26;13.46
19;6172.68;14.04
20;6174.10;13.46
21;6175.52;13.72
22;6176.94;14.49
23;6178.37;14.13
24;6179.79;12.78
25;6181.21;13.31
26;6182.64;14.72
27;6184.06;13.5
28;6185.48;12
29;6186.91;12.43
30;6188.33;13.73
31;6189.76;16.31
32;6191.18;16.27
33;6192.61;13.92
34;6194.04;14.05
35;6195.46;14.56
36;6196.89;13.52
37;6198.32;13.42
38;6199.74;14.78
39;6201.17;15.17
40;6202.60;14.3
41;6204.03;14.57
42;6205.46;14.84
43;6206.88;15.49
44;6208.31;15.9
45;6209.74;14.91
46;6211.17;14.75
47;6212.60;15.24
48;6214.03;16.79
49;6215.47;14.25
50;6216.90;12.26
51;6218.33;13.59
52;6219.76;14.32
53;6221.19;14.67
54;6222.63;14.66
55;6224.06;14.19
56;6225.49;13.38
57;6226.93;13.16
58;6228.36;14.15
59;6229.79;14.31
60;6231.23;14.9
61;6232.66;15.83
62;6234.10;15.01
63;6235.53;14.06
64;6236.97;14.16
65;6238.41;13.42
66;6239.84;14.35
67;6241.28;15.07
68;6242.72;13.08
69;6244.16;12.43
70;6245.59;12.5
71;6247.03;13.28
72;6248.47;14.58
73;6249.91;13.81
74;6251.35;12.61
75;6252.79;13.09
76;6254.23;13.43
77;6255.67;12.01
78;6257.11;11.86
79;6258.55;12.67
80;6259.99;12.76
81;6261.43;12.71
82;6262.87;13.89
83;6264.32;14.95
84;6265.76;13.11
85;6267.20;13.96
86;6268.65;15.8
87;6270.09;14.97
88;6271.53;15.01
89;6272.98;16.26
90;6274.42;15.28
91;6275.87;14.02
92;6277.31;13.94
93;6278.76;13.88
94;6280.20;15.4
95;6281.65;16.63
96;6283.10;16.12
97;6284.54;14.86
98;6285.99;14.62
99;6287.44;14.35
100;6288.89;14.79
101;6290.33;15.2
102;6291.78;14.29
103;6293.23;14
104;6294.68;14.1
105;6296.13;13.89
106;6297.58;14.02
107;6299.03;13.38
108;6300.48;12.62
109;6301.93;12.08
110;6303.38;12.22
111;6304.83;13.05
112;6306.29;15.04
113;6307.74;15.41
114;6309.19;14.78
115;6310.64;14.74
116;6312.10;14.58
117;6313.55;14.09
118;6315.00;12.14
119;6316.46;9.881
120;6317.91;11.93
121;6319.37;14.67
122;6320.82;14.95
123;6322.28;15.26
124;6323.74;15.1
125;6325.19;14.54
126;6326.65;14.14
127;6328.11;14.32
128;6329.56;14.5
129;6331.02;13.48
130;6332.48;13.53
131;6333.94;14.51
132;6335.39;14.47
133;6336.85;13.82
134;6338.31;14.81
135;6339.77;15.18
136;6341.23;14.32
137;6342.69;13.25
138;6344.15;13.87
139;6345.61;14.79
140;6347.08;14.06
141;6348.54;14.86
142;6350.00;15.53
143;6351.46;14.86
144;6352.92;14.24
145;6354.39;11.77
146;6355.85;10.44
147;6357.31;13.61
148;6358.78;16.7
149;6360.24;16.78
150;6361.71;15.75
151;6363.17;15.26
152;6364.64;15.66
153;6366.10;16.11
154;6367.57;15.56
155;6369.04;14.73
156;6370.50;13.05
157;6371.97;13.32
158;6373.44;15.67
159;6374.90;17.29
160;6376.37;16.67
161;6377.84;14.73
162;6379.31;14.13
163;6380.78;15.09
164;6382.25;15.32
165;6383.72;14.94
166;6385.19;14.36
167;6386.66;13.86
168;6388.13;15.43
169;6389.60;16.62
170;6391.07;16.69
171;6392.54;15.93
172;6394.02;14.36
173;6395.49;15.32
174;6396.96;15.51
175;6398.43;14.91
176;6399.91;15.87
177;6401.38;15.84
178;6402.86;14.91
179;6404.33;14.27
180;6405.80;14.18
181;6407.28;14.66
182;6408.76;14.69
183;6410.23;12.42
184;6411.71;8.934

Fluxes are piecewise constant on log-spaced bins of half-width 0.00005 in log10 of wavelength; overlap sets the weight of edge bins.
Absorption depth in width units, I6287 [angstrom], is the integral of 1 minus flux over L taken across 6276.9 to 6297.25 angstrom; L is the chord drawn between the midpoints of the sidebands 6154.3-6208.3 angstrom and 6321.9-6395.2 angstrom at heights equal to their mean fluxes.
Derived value -0.2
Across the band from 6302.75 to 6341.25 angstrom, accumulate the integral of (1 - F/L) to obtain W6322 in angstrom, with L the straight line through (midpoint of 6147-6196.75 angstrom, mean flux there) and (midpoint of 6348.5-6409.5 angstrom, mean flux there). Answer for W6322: 2.0 angstrom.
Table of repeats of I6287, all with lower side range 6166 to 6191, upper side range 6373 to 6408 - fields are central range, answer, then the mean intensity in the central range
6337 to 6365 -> 1.0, 14.5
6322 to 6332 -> 0.3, 14.4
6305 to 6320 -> 1.1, 13.7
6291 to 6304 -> 1.1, 13.4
